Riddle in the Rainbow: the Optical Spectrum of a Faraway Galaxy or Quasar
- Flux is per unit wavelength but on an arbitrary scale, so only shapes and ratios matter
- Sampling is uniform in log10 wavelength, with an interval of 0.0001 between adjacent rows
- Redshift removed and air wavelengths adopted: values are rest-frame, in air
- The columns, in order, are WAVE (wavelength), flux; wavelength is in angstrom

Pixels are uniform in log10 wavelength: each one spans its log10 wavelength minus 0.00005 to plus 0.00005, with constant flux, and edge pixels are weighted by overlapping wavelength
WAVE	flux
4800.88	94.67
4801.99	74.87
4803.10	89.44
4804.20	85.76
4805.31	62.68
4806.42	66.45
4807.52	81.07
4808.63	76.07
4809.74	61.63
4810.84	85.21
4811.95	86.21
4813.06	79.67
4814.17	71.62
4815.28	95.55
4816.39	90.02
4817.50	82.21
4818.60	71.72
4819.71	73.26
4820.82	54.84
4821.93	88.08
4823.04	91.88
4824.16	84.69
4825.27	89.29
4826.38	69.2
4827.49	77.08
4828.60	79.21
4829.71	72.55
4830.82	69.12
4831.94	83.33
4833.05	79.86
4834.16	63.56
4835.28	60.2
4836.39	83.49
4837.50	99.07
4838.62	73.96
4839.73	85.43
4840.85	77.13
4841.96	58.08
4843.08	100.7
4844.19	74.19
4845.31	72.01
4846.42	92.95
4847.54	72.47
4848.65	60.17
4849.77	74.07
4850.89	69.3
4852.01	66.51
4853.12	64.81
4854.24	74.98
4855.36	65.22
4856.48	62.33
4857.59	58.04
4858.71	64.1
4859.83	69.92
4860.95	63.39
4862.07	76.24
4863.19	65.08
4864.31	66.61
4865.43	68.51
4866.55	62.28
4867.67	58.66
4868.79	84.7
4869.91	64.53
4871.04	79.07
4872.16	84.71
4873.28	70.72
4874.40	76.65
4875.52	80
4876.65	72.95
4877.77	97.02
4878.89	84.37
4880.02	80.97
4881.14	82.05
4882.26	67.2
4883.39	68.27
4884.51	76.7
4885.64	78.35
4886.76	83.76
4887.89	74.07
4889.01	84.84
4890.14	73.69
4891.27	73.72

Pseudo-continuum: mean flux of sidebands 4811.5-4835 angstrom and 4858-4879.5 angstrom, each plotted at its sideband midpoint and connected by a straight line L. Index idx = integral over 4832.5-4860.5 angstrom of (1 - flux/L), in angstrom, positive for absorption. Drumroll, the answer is 1.1 angstrom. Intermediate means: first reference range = 78.4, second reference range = 73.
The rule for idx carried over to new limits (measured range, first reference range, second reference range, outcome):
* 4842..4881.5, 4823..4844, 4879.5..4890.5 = 2.4 angstrom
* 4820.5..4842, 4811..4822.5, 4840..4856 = -0.3 angstrom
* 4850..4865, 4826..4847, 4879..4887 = 2.0 angstrom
